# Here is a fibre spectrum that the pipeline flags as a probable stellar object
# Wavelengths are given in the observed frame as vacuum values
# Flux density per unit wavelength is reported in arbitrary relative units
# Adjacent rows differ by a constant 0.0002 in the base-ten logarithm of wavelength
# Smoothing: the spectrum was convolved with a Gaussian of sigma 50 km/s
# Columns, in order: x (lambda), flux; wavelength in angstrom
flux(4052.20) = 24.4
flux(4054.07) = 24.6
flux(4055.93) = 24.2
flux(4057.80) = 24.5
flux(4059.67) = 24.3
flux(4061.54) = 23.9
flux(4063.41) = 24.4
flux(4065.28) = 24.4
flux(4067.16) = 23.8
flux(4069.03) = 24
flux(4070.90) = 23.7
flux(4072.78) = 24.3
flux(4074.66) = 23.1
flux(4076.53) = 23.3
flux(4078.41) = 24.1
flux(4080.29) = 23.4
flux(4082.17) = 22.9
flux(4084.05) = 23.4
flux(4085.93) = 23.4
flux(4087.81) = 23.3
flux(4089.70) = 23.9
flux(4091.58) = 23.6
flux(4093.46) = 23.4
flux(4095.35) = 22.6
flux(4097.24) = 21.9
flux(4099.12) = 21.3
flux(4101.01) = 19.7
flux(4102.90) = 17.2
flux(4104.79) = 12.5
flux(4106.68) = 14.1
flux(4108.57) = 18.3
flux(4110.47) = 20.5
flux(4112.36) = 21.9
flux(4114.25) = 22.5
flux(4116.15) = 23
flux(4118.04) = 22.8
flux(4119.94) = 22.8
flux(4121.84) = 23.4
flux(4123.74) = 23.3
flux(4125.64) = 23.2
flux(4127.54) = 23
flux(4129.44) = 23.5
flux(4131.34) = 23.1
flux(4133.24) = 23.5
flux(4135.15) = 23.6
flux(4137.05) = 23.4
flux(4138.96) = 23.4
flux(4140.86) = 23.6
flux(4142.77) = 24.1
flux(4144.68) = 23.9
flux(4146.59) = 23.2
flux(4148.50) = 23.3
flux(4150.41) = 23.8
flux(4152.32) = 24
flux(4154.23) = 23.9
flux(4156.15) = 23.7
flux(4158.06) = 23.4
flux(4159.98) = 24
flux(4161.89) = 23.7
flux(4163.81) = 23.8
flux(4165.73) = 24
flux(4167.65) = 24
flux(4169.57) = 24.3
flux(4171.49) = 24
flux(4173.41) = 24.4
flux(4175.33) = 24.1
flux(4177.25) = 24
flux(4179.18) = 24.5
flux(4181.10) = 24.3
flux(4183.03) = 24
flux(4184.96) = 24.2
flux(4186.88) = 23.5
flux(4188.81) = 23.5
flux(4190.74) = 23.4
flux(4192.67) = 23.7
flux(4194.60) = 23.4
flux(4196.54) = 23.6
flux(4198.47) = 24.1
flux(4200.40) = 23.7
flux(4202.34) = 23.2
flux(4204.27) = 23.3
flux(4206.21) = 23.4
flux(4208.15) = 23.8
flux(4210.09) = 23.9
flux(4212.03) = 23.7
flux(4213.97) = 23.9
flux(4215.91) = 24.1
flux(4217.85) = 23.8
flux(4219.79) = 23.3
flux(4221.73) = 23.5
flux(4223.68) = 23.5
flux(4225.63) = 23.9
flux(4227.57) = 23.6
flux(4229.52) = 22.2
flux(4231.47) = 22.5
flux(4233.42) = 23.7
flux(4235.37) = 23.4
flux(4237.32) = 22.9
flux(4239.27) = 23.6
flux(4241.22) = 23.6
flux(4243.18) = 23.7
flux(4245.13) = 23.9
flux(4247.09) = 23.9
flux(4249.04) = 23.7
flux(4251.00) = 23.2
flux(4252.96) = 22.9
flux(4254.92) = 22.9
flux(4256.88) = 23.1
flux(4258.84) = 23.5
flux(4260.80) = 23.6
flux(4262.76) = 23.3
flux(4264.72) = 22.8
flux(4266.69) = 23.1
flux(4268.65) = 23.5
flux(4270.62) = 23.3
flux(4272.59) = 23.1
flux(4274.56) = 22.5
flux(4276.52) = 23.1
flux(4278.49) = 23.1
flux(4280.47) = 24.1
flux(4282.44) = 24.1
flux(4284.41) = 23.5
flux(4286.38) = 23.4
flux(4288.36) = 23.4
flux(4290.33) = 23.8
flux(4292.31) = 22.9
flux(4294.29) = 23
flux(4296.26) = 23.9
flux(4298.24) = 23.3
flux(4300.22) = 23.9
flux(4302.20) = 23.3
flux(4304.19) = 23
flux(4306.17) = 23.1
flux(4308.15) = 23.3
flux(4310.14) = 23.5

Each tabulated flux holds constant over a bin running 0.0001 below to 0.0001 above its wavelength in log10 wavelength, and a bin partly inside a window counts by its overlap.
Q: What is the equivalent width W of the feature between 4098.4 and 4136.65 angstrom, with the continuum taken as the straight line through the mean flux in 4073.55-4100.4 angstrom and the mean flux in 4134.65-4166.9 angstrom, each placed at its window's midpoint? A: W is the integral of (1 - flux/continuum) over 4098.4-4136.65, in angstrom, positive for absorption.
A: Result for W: 3.6 angstrom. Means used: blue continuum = 23.1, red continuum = 23.7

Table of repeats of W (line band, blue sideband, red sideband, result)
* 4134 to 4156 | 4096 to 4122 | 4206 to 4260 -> -2.7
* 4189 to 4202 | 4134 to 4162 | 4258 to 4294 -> 0.0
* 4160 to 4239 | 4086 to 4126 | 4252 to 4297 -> -4.7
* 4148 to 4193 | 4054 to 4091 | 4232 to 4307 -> -0.6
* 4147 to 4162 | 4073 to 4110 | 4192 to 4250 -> -0.9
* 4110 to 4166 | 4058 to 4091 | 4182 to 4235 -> 0.8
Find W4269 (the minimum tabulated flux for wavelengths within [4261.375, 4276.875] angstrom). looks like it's 22.5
